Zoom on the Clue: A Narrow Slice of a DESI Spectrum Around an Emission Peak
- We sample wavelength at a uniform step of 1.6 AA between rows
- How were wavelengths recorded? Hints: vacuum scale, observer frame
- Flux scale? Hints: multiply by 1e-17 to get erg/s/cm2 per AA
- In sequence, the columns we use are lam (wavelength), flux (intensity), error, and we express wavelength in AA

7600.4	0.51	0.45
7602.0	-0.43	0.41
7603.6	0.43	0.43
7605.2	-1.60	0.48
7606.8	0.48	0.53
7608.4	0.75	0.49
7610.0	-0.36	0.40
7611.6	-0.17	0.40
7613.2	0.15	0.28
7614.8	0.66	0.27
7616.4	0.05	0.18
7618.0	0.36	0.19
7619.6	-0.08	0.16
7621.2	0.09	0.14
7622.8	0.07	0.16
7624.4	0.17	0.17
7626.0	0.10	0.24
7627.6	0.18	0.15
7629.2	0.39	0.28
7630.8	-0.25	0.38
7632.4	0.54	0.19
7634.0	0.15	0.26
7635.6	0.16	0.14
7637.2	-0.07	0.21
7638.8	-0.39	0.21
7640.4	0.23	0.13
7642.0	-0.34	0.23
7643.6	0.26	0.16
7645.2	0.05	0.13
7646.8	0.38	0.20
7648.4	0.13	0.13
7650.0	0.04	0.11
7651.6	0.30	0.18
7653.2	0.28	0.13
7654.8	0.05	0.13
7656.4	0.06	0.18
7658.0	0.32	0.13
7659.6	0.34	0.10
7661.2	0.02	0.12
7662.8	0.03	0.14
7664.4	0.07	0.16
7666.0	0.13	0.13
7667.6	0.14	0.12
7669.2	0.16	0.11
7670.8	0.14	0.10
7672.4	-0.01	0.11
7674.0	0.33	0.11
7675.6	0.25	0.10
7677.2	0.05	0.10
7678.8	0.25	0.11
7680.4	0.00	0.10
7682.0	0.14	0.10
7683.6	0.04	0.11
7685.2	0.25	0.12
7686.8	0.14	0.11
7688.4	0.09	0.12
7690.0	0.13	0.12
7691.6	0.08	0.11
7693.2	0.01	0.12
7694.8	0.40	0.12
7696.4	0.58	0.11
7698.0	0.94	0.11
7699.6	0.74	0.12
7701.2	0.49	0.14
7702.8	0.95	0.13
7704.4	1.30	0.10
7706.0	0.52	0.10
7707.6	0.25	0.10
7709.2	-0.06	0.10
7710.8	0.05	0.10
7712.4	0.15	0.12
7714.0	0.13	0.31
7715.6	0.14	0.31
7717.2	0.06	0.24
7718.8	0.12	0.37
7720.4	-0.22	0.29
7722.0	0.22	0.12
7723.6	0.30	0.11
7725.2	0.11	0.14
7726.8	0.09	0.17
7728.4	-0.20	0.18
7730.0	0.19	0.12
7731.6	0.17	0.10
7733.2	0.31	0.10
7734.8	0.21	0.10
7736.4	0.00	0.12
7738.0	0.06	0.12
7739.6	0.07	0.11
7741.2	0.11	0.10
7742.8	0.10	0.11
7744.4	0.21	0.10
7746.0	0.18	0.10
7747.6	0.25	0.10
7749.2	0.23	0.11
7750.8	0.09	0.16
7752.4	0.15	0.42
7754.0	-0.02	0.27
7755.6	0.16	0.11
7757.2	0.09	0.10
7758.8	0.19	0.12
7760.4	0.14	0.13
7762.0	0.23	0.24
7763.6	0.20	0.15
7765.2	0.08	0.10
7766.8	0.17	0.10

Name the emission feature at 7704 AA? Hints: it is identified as [O II] 3727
